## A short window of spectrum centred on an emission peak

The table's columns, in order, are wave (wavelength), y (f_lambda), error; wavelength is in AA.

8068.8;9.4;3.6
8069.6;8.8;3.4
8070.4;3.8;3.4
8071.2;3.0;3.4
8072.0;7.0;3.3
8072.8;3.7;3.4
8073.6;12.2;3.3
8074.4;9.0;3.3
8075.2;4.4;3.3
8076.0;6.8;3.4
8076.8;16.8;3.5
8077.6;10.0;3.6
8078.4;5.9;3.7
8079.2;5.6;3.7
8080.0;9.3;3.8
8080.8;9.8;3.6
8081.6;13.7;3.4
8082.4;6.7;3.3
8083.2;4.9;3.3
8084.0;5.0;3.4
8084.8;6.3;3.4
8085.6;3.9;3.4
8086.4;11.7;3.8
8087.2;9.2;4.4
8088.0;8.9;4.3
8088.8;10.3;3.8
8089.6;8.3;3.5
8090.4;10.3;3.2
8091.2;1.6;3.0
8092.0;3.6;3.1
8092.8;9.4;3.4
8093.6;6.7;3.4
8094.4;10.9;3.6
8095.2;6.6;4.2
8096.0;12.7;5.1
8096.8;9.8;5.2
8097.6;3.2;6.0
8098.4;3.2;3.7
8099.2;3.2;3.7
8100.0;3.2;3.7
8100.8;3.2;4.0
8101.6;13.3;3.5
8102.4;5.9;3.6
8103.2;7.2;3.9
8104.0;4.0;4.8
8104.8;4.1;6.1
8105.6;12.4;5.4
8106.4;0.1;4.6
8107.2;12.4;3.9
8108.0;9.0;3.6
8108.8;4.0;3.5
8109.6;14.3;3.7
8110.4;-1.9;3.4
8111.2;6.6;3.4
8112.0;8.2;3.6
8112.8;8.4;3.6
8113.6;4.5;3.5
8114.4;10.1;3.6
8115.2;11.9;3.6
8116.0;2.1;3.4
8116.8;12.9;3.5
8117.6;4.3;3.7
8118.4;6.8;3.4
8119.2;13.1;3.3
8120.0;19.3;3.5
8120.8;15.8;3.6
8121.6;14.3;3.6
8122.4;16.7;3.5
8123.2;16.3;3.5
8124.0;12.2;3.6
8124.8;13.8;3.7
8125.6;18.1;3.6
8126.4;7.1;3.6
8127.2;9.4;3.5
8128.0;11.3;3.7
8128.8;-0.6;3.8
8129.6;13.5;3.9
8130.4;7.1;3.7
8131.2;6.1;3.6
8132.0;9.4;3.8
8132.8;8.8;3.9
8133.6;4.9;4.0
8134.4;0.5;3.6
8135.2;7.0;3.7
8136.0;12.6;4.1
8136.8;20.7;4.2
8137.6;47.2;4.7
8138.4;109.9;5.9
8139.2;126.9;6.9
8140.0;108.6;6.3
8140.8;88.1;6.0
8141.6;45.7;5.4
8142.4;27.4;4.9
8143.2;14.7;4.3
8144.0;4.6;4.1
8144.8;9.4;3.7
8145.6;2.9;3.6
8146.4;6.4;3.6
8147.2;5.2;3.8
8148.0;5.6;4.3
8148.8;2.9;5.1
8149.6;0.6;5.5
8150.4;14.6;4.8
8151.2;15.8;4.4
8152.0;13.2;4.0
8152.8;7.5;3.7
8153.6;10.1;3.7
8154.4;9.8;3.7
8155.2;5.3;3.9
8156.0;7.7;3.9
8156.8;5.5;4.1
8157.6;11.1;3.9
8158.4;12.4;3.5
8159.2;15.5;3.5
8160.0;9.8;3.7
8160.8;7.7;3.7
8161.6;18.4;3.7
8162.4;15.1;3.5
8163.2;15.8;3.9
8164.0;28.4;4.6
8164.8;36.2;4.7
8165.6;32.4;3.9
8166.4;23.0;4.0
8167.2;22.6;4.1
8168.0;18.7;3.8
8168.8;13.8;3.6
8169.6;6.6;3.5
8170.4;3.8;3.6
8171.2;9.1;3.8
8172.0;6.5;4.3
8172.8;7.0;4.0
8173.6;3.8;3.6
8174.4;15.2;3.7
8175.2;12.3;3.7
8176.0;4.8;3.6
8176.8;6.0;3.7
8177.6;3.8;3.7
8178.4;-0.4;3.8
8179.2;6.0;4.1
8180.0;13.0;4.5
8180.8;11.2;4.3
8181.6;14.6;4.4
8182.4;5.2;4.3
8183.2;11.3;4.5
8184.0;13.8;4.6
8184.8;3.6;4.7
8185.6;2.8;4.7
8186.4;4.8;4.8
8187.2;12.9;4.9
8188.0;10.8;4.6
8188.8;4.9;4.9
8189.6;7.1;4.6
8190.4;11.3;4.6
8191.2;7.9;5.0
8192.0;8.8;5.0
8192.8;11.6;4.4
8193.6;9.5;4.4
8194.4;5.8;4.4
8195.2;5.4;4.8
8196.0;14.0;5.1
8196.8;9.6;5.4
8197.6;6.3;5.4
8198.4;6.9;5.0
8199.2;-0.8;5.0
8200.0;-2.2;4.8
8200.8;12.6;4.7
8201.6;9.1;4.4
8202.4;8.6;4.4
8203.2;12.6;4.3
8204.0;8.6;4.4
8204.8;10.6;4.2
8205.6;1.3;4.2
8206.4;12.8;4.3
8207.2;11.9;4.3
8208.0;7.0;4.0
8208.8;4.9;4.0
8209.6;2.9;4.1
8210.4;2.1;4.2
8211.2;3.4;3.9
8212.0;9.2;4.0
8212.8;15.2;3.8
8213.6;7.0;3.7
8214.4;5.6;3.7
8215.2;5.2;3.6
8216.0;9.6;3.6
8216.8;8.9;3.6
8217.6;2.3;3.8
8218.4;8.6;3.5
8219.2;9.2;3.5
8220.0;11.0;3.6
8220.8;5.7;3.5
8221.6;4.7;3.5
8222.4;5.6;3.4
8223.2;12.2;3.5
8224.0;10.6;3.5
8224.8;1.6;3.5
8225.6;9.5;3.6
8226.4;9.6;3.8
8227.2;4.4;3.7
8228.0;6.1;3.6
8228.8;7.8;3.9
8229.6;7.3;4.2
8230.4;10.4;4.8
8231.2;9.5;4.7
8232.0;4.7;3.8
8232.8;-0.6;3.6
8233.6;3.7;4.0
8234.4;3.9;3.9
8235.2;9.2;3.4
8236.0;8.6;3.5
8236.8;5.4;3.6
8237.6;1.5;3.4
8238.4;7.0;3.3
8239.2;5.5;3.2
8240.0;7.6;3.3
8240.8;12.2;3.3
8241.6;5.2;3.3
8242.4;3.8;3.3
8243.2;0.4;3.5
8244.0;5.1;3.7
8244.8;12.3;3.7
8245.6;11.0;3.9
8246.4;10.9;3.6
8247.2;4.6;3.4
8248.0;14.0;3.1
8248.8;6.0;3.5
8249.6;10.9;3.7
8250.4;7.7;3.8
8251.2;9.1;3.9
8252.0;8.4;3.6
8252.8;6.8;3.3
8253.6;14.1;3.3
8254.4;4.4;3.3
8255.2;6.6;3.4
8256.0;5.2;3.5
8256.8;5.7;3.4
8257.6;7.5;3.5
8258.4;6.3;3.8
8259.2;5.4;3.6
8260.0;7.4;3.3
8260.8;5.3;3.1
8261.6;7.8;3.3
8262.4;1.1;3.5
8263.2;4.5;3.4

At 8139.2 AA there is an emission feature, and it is H-alpha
